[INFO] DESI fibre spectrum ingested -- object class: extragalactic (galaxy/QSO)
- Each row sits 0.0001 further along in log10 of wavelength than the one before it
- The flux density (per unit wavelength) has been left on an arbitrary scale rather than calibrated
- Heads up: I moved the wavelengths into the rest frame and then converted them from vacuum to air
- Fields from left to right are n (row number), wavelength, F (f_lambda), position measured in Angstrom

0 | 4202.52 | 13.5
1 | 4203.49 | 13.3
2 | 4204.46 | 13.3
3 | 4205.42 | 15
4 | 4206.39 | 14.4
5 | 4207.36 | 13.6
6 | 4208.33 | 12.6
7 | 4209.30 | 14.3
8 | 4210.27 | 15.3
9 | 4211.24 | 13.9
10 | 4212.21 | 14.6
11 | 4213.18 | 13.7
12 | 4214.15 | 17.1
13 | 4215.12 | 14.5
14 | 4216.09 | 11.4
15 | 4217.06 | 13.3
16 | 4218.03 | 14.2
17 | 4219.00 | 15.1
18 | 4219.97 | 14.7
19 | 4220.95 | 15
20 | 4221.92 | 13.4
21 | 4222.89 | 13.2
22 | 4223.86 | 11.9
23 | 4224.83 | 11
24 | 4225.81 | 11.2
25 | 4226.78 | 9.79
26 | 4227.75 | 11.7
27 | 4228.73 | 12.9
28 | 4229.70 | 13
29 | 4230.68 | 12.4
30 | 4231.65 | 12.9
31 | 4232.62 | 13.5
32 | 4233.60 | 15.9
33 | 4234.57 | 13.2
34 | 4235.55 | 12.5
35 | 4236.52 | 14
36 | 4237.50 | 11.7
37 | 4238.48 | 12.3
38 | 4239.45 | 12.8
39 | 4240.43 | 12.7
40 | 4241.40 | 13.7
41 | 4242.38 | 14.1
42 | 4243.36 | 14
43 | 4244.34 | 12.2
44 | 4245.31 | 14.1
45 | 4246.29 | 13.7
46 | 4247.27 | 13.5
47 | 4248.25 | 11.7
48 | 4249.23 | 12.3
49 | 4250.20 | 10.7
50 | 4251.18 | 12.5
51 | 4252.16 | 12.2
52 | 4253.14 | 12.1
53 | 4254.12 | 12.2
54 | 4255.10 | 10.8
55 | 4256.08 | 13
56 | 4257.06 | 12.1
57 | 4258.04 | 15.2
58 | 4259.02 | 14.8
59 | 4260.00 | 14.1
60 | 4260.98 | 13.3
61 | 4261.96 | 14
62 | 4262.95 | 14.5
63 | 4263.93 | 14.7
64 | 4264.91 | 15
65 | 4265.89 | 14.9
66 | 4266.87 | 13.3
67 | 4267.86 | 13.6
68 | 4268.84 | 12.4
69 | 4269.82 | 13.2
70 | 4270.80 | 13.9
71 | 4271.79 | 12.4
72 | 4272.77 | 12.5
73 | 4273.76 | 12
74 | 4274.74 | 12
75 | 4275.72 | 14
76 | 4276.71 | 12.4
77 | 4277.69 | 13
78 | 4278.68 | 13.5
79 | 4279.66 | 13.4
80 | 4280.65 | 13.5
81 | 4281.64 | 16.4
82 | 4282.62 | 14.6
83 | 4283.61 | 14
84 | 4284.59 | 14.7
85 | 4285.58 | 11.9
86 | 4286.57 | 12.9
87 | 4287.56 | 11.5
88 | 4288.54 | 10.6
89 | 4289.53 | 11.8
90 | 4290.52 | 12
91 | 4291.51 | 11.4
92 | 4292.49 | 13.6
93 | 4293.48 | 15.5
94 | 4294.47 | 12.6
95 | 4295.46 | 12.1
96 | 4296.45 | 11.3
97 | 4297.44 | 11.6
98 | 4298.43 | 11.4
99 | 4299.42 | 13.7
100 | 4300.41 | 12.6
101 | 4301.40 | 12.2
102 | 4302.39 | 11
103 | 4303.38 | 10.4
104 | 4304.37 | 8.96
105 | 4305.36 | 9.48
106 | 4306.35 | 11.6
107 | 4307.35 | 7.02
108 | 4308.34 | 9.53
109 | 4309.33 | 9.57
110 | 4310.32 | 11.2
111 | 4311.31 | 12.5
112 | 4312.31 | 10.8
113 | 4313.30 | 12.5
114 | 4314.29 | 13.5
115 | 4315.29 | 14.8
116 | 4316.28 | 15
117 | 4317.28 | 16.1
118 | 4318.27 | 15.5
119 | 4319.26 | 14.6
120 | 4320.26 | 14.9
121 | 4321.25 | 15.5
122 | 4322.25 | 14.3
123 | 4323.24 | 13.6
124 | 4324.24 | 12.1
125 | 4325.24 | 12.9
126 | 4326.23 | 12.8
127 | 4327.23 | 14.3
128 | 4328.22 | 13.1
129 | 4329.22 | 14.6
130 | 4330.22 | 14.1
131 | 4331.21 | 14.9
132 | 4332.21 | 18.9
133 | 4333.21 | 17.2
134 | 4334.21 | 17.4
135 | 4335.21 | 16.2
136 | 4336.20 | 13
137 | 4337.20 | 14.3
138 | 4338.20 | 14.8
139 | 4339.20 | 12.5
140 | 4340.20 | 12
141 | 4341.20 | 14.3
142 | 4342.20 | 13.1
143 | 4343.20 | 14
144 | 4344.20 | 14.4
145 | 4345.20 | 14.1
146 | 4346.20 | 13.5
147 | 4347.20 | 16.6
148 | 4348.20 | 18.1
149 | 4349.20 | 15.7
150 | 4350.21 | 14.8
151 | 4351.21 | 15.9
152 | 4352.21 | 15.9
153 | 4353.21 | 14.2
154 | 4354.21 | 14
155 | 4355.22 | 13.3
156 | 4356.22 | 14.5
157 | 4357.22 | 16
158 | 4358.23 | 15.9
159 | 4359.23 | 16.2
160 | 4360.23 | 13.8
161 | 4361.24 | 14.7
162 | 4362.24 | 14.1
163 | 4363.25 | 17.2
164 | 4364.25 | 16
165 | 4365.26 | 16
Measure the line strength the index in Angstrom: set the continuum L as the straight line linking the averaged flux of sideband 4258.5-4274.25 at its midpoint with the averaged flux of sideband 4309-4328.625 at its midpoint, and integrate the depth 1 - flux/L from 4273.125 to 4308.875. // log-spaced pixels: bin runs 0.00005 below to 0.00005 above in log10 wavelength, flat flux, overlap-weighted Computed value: 3.6 Angstrom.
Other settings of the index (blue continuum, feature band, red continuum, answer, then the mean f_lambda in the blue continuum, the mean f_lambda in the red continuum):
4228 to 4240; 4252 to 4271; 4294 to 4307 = -1.7 Angstrom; 13.1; 11.4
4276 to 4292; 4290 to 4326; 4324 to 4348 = 3.3 Angstrom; 13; 14.5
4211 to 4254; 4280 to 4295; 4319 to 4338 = 0.9 Angstrom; 13.1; 14.7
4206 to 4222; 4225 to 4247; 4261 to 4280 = 1.6 Angstrom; 14.2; 13.4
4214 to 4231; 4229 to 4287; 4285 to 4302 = -2.8 Angstrom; 13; 12.3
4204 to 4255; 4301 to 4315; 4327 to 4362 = 3.5 Angstrom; 13.2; 14.9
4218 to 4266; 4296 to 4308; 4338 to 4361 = 2.6 Angstrom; 13.1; 14.7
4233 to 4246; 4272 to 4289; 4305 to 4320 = -0.5 Angstrom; 13.3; 12.3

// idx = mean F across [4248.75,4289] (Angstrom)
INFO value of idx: 13.2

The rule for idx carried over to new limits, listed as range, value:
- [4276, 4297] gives 13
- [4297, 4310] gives 10.7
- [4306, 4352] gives 14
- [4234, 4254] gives 12.8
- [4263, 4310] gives 12.5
